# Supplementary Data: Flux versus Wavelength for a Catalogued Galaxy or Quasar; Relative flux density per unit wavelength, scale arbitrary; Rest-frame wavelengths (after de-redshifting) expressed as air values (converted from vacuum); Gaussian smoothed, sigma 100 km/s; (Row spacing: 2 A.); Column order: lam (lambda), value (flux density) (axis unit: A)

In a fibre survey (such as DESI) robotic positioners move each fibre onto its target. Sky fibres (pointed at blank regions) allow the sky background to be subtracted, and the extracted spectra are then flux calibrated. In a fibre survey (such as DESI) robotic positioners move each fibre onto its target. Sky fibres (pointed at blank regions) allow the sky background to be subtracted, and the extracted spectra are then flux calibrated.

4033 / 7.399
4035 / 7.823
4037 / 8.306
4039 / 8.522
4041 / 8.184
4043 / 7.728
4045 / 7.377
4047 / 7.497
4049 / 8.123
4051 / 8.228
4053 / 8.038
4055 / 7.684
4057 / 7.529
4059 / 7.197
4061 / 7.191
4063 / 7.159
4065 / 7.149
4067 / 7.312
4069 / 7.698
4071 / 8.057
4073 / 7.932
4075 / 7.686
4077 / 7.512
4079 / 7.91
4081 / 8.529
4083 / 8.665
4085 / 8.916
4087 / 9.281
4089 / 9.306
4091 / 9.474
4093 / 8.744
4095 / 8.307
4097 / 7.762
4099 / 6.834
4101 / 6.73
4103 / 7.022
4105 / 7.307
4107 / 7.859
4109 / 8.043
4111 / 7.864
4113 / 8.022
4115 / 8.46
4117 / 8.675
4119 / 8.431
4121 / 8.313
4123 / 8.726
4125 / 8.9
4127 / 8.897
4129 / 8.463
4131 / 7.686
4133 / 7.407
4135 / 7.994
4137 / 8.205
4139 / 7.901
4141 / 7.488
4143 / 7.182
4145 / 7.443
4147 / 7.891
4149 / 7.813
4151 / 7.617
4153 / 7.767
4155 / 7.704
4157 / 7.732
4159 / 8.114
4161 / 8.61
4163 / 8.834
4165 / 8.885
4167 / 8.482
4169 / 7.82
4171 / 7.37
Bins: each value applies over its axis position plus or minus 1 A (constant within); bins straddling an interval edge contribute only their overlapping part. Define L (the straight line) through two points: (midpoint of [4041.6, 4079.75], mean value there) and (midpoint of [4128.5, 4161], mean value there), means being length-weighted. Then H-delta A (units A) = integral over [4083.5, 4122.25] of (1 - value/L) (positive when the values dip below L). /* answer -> -2.4 A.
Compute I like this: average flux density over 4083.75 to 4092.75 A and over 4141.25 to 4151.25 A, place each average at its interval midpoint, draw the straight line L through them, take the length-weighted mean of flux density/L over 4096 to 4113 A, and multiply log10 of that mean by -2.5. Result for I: 0.17 mag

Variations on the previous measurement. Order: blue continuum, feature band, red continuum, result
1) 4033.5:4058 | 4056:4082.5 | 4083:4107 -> 0.056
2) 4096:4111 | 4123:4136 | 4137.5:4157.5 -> -0.097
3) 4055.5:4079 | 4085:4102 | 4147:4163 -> -0.094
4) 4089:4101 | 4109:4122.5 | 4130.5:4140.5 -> -0.038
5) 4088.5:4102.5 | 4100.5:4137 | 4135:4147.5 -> -0.025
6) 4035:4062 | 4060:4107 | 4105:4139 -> 0.010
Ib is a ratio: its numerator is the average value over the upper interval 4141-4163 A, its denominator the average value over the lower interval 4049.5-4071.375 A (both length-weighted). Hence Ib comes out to 1.0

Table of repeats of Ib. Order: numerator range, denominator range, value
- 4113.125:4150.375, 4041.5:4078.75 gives 1.06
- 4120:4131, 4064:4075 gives 1.12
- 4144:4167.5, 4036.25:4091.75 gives 1.01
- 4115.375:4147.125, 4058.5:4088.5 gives 1.03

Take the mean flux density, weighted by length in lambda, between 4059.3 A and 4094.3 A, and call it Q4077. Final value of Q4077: 8.13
